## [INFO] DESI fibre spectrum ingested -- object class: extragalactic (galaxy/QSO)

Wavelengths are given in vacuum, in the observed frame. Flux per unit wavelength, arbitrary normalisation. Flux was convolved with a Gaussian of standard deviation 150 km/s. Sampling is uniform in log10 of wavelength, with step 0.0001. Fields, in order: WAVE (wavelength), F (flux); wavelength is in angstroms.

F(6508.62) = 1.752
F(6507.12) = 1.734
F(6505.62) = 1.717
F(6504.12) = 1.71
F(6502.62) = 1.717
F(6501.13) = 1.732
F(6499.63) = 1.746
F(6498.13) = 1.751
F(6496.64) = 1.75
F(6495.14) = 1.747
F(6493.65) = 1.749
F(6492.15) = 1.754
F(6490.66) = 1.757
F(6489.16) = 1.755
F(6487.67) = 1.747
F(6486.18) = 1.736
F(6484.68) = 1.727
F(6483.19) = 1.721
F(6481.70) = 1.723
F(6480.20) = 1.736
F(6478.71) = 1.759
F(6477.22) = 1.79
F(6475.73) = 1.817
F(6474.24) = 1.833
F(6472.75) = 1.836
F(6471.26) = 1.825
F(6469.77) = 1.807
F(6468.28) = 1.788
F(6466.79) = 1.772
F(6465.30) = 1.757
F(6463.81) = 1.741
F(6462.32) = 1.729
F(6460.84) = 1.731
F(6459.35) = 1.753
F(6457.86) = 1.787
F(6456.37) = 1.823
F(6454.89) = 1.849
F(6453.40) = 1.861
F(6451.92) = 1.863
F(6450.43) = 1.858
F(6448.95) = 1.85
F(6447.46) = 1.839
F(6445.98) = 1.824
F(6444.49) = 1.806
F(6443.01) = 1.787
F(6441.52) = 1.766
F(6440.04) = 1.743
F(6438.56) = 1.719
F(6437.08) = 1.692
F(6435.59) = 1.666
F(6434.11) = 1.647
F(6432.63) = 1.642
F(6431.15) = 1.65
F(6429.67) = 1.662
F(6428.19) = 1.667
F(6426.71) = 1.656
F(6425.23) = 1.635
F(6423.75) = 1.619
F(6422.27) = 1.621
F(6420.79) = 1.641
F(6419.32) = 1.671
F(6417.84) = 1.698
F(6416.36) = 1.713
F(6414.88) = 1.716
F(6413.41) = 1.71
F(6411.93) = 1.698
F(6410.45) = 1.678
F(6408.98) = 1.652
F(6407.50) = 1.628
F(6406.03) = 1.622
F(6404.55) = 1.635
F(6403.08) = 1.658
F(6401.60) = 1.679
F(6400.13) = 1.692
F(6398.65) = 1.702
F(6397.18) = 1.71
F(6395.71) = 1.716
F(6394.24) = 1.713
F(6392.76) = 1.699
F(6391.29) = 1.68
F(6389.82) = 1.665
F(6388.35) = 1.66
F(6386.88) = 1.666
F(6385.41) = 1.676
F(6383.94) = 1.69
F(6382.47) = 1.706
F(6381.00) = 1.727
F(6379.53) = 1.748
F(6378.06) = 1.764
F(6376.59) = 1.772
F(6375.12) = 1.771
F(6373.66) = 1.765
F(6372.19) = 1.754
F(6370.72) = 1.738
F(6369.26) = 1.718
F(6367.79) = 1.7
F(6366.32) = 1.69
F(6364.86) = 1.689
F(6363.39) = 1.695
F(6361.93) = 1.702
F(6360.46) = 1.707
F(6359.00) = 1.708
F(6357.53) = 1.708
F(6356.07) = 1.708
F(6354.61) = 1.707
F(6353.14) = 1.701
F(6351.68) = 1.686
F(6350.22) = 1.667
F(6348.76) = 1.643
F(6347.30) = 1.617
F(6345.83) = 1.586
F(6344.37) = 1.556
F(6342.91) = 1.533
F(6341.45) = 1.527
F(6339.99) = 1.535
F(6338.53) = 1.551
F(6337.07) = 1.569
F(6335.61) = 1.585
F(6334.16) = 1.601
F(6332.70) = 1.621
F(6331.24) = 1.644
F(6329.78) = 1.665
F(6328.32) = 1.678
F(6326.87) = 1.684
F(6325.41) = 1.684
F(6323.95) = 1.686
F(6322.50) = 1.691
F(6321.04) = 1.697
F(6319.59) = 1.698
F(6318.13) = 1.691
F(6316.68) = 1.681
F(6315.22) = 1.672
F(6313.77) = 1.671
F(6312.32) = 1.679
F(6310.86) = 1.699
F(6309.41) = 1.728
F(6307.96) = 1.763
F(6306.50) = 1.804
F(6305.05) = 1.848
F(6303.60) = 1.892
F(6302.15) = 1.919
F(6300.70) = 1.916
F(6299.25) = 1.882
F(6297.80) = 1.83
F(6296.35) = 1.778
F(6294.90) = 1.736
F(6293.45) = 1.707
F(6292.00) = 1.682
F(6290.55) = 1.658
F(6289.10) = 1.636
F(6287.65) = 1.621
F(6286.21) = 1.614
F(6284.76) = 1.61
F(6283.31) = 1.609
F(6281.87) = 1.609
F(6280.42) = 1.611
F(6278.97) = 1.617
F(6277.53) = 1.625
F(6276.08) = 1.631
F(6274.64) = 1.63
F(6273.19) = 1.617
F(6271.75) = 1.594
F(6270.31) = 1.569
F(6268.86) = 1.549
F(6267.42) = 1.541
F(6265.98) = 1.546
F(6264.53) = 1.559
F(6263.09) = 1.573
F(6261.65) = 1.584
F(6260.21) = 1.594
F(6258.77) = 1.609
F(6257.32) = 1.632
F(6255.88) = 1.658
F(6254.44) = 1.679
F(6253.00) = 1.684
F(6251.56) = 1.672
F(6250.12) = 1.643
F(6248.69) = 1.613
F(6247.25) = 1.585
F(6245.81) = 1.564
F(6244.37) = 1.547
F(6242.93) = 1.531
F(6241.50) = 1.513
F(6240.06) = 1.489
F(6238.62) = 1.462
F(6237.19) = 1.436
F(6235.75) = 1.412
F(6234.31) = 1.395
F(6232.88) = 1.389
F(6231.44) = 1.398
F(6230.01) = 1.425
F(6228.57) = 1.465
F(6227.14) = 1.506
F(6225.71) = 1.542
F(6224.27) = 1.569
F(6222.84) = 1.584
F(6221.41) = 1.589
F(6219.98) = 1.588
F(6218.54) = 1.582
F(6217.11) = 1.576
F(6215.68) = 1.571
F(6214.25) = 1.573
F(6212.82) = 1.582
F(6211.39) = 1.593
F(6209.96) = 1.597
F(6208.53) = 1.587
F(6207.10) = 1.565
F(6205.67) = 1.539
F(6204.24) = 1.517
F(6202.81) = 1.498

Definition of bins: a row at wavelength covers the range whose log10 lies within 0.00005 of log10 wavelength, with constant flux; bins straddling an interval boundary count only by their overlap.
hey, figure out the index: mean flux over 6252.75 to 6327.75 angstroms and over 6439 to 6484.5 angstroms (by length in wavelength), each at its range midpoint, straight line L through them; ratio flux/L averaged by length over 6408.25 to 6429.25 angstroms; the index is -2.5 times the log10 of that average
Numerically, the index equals 0.06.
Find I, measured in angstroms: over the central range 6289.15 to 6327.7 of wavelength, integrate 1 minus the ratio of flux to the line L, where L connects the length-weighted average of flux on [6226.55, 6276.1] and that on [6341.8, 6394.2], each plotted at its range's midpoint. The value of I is -3.0 angstroms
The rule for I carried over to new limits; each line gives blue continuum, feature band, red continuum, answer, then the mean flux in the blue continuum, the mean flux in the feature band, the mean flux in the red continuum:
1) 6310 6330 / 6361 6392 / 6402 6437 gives -0.8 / 1.68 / 1.71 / 1.66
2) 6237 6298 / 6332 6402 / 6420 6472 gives 0.4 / 1.61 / 1.68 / 1.75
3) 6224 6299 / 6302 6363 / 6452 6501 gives -1.0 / 1.59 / 1.67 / 1.77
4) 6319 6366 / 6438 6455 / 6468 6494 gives -0.7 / 1.65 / 1.81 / 1.77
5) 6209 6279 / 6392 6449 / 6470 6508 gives 0.2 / 1.56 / 1.69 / 1.76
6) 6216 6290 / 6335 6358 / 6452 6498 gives 0.5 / 1.57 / 1.62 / 1.77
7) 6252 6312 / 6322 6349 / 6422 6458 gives 1.4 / 1.67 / 1.61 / 1.74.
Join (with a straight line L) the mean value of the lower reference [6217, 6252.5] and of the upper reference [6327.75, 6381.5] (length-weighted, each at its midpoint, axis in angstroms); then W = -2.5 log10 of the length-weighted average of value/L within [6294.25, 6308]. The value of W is -0.150 mag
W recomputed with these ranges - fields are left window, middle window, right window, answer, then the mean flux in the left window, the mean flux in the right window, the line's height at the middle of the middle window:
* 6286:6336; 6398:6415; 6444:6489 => 0.06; 1.72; 1.79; 1.76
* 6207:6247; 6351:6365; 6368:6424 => -0.03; 1.52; 1.69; 1.66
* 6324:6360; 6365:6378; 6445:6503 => -0.05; 1.63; 1.78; 1.67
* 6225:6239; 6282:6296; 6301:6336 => -0.02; 1.44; 1.71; 1.62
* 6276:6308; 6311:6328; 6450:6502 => 0.03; 1.72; 1.77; 1.73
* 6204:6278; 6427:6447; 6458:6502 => 0.01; 1.56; 1.76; 1.72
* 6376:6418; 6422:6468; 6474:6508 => -0.02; 1.69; 1.75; 1.72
